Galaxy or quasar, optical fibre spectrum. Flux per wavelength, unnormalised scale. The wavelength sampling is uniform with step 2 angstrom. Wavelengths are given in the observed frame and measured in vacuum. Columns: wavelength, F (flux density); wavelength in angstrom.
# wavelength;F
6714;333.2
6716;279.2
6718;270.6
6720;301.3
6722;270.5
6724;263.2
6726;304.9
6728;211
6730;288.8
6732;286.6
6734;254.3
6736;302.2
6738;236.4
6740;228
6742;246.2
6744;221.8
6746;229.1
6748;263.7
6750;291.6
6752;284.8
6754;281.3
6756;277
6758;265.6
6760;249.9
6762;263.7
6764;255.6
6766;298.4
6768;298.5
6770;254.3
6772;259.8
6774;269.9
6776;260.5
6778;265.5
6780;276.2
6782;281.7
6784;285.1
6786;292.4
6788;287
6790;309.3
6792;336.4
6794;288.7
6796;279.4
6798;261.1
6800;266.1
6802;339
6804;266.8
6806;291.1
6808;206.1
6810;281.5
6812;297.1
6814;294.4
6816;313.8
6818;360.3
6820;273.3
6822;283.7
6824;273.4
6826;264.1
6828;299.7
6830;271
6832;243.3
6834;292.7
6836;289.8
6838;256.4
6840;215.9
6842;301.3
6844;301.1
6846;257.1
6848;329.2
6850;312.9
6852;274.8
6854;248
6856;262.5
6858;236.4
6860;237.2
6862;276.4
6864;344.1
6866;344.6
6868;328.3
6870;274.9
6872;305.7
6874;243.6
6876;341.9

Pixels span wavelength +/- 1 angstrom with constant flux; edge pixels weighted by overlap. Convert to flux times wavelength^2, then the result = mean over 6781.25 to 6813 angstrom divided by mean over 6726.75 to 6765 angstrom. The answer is 1.11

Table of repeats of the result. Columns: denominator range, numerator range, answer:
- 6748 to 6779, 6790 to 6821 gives 1.09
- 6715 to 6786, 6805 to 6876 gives 1.08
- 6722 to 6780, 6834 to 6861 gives 1.05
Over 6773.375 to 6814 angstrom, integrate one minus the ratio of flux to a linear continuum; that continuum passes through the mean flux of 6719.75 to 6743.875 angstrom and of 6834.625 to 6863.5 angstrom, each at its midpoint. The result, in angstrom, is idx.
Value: -2.13 angstrom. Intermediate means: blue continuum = 263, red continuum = 273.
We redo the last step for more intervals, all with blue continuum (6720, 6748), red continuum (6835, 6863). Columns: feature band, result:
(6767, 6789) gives -0.99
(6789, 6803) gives -1.66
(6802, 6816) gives -0.70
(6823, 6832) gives -0.14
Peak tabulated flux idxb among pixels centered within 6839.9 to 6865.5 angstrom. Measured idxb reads 344.1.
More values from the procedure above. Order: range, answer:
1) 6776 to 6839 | 360.3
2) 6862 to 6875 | 344.6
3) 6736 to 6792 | 336.4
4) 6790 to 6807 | 339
